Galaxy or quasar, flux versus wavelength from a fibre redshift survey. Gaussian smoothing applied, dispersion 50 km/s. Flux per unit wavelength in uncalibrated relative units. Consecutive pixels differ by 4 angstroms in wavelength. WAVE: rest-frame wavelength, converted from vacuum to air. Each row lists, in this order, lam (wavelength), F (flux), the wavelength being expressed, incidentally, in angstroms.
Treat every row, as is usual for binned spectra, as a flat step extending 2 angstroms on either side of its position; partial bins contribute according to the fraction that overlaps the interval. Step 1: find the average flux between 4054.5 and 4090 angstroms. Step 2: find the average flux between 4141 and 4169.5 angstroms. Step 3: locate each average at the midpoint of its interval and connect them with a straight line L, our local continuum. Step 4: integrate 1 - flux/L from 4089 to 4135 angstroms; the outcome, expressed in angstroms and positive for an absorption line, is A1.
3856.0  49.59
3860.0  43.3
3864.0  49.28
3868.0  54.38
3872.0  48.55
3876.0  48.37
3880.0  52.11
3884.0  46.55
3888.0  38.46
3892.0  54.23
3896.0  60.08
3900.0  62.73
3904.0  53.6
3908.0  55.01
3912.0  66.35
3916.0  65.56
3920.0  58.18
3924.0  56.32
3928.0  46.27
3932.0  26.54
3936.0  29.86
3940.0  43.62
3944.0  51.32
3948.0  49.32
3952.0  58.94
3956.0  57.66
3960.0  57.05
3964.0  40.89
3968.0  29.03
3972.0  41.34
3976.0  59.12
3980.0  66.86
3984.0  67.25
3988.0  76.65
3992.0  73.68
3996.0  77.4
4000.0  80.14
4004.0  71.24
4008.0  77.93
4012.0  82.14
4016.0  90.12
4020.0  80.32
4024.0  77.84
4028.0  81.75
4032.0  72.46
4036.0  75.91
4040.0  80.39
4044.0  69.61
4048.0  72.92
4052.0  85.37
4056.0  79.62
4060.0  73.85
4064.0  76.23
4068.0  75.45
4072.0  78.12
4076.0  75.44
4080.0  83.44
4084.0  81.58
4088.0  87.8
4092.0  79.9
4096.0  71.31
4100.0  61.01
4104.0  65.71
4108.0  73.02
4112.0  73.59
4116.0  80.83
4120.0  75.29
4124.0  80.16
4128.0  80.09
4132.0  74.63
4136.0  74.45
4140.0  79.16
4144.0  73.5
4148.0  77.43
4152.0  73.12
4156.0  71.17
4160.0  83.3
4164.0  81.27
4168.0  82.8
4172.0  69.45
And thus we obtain 2.3 angstroms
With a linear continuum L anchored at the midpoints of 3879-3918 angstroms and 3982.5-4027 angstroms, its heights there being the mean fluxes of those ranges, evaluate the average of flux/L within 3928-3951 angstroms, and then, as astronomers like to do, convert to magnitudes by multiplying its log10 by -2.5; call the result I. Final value 0.48 mag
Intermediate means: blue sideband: 55.6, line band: 41.5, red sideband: 77.9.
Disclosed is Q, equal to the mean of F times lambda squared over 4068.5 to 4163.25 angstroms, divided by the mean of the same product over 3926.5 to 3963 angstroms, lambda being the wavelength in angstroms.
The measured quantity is 1.78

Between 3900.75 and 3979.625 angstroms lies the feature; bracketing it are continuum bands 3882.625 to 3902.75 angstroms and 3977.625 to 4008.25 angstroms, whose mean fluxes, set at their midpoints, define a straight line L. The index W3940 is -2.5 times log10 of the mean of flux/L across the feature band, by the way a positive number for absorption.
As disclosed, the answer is 0.22 mag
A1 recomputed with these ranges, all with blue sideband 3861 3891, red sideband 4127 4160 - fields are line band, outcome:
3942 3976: 4.72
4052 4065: -2.12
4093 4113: 0.66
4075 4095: -3.34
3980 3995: -3.10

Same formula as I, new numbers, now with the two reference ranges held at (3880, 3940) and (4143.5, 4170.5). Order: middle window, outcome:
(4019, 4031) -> -0.242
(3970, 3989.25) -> -0.053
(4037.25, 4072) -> -0.154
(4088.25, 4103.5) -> -0.018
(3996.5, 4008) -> -0.243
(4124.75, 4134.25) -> -0.043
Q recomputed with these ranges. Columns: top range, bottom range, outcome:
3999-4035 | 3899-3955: 1.61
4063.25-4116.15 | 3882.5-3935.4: 1.58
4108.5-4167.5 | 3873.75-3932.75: 1.63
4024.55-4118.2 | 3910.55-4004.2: 1.44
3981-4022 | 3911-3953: 1.62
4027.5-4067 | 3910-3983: 1.60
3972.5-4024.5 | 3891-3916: 1.31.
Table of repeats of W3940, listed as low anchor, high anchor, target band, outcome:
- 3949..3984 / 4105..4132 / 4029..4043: -0.20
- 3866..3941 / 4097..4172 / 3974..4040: -0.22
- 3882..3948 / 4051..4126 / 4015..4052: -0.14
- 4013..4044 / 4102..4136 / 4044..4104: 0.01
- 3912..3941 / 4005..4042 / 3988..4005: -0.08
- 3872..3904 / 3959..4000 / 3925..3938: 0.47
